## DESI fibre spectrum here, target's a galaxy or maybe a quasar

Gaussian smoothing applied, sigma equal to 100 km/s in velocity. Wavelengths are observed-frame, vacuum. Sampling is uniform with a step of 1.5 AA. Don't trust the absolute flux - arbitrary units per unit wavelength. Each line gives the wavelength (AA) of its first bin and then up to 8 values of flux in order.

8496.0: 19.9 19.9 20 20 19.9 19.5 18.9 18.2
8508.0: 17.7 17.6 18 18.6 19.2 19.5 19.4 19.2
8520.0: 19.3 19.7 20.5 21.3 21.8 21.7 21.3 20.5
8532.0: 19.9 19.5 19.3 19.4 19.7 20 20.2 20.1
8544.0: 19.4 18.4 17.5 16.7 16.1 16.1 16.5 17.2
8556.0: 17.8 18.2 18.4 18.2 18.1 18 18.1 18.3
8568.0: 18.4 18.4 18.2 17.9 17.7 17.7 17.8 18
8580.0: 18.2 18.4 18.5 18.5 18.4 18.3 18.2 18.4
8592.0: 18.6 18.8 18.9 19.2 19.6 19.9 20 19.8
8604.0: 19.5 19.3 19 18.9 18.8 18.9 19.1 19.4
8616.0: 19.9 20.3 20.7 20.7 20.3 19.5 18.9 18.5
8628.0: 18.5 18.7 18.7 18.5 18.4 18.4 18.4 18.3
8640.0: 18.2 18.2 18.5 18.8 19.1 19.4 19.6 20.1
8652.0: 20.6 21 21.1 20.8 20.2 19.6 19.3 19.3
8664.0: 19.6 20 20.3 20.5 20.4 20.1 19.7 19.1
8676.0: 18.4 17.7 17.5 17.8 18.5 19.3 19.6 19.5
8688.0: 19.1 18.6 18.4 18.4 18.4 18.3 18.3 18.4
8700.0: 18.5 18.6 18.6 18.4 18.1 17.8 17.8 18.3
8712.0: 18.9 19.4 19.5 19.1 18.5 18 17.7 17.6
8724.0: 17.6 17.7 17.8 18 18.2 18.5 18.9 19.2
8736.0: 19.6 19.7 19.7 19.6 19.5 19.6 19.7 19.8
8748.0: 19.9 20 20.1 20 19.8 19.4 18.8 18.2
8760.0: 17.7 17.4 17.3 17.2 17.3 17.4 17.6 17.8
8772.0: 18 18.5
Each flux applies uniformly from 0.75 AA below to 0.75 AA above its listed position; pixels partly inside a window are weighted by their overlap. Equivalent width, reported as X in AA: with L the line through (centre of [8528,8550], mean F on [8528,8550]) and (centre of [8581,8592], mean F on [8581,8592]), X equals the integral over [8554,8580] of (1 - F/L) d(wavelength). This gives 1.03 AA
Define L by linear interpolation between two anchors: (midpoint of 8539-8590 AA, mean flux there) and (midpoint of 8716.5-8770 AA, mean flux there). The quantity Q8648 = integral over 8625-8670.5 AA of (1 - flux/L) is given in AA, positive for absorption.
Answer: -2.4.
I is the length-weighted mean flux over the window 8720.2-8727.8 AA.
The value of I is 17.7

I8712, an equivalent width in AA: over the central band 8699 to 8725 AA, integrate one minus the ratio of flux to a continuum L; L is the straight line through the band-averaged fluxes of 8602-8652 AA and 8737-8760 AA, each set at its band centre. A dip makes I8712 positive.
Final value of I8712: 1.39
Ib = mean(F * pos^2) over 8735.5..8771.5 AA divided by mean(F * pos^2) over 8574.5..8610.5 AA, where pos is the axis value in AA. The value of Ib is 1.04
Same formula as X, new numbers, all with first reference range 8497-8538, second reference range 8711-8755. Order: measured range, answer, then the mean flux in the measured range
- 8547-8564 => 1.9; 17.4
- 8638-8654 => 0.0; 19.2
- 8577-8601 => 0.9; 18.7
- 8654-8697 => -0.2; 19.3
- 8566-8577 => 0.8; 18.1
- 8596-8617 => 0.0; 19.4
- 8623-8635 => 0.4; 18.7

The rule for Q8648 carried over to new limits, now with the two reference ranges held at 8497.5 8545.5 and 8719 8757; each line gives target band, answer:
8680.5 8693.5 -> 0.2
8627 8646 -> 0.8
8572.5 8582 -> 0.7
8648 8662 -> -0.7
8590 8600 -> 0.2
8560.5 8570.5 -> 0.7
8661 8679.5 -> -0.2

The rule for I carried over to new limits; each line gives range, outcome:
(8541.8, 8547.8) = 18.8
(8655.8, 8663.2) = 19.8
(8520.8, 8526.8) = 20.8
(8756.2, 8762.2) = 18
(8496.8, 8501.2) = 20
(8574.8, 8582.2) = 18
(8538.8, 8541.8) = 20.1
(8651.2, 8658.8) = 20.7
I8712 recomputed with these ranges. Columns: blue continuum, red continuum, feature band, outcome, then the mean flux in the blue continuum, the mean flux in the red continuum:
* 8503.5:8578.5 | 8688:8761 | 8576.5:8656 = -1.4 AA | 18.8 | 18.8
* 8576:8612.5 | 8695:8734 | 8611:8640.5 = -0.7 AA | 18.8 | 18.3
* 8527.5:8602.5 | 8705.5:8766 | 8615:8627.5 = -0.8 AA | 18.6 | 18.7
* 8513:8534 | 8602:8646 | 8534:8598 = 4.6 AA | 20.2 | 19.1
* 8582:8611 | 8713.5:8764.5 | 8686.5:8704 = 0.3 AA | 19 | 18.8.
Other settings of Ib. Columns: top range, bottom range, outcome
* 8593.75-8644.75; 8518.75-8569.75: 1.03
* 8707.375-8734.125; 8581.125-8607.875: 0.99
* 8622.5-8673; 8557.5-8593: 1.08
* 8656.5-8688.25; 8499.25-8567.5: 1.05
